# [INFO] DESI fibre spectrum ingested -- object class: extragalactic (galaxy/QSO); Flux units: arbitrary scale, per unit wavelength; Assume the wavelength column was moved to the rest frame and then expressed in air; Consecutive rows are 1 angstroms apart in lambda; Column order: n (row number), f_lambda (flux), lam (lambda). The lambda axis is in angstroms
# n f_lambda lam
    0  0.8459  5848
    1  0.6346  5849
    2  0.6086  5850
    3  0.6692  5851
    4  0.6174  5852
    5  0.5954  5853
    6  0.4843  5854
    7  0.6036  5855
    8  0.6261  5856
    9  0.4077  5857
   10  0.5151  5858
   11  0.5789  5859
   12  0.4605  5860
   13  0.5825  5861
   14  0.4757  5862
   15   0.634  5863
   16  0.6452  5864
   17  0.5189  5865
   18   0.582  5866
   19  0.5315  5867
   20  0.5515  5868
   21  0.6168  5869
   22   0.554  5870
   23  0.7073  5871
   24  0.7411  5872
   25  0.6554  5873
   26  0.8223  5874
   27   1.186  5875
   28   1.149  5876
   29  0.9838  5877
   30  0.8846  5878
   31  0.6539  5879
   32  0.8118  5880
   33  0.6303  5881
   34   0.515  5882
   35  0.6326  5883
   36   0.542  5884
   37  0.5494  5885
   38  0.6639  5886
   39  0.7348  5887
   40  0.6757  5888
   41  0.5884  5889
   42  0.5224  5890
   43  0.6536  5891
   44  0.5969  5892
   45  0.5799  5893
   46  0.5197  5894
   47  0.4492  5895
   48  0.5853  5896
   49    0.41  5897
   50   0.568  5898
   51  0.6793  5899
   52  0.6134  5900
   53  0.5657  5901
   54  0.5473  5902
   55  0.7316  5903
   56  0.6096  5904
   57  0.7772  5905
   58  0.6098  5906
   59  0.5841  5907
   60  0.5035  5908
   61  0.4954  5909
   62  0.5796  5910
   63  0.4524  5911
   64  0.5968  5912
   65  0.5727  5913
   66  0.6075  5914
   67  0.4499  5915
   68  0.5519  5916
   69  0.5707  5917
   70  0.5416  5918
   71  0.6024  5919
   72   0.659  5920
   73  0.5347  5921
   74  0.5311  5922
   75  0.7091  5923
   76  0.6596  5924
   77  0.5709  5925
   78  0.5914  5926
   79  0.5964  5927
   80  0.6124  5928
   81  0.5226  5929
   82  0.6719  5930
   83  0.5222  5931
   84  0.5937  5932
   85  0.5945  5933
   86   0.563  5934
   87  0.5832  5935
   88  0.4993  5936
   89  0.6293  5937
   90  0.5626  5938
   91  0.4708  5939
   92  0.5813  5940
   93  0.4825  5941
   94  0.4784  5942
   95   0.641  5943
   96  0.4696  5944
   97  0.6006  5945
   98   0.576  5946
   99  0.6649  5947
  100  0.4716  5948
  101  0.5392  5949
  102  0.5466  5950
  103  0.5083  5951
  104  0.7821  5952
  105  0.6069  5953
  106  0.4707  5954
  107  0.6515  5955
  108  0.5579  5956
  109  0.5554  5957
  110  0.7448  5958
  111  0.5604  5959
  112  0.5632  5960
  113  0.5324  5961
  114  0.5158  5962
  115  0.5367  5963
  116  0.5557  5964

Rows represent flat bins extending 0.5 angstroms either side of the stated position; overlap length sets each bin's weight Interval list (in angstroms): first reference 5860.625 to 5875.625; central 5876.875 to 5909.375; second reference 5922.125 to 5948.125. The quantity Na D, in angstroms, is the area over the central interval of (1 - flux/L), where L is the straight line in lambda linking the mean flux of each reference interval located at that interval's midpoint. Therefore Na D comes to 0.6 angstroms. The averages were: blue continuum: 0.658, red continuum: 0.575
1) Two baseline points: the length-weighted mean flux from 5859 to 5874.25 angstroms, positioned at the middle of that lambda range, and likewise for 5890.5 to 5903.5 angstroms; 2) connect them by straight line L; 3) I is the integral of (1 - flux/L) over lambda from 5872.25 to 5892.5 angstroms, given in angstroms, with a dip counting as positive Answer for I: -4.6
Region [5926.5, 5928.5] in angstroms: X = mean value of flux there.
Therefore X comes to 0.604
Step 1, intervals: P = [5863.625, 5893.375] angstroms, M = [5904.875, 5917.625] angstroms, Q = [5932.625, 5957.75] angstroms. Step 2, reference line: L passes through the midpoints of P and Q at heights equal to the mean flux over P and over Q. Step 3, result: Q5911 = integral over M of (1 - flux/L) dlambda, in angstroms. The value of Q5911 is 1.4 angstroms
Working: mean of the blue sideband 0.683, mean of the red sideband 0.565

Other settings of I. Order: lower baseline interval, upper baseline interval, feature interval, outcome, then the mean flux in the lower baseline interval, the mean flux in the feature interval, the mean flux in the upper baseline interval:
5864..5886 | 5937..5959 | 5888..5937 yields 4.2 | 0.703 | 0.579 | 0.571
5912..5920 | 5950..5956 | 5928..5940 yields 0.3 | 0.566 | 0.567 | 0.595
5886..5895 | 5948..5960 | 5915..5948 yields 1.1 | 0.603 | 0.573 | 0.587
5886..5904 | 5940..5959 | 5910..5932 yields 0.2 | 0.592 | 0.578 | 0.575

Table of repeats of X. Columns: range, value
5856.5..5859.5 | 0.501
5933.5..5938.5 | 0.567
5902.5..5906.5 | 0.682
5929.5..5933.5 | 0.596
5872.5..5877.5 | 0.959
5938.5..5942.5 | 0.503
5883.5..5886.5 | 0.585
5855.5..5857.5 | 0.517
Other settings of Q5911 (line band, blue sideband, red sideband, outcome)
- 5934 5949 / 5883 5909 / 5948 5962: 0.8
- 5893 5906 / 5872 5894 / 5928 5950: 1.5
